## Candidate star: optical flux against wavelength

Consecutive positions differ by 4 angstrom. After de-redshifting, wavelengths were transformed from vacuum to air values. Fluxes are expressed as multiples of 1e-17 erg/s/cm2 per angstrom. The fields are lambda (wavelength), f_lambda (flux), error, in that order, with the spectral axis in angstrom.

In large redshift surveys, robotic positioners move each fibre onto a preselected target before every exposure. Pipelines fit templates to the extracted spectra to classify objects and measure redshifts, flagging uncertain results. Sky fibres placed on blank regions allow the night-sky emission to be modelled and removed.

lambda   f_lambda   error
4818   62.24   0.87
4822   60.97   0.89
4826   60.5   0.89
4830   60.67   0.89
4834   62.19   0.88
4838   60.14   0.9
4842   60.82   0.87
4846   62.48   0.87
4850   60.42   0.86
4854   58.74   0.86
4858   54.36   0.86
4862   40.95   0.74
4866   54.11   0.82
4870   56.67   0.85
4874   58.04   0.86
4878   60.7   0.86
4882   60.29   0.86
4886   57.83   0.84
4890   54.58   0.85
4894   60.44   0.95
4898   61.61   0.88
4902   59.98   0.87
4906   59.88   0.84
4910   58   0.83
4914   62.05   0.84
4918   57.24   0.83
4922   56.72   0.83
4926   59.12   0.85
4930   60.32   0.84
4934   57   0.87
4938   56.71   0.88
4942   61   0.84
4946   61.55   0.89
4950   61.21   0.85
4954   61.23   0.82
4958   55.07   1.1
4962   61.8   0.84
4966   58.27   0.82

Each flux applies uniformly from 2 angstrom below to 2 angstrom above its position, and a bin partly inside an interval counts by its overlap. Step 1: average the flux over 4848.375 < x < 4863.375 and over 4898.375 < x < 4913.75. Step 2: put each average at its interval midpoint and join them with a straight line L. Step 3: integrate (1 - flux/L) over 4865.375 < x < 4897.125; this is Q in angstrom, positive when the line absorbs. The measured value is -0.7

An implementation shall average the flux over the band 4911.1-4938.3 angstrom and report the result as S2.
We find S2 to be 58.5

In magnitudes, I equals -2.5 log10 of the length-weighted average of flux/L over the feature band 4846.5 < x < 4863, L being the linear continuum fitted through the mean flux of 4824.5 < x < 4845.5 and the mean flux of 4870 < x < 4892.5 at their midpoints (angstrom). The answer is 0.088 mag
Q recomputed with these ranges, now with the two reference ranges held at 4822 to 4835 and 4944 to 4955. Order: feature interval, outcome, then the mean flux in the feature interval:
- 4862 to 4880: 1.64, 55.6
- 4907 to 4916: 0.18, 60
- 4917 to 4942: 1.29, 58.1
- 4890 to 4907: 0.38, 59.8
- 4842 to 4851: -0.05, 61.4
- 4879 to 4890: 0.50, 58.4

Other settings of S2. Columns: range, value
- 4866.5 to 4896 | 58.1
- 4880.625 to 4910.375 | 59.1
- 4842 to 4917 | 57.9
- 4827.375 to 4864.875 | 57.8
